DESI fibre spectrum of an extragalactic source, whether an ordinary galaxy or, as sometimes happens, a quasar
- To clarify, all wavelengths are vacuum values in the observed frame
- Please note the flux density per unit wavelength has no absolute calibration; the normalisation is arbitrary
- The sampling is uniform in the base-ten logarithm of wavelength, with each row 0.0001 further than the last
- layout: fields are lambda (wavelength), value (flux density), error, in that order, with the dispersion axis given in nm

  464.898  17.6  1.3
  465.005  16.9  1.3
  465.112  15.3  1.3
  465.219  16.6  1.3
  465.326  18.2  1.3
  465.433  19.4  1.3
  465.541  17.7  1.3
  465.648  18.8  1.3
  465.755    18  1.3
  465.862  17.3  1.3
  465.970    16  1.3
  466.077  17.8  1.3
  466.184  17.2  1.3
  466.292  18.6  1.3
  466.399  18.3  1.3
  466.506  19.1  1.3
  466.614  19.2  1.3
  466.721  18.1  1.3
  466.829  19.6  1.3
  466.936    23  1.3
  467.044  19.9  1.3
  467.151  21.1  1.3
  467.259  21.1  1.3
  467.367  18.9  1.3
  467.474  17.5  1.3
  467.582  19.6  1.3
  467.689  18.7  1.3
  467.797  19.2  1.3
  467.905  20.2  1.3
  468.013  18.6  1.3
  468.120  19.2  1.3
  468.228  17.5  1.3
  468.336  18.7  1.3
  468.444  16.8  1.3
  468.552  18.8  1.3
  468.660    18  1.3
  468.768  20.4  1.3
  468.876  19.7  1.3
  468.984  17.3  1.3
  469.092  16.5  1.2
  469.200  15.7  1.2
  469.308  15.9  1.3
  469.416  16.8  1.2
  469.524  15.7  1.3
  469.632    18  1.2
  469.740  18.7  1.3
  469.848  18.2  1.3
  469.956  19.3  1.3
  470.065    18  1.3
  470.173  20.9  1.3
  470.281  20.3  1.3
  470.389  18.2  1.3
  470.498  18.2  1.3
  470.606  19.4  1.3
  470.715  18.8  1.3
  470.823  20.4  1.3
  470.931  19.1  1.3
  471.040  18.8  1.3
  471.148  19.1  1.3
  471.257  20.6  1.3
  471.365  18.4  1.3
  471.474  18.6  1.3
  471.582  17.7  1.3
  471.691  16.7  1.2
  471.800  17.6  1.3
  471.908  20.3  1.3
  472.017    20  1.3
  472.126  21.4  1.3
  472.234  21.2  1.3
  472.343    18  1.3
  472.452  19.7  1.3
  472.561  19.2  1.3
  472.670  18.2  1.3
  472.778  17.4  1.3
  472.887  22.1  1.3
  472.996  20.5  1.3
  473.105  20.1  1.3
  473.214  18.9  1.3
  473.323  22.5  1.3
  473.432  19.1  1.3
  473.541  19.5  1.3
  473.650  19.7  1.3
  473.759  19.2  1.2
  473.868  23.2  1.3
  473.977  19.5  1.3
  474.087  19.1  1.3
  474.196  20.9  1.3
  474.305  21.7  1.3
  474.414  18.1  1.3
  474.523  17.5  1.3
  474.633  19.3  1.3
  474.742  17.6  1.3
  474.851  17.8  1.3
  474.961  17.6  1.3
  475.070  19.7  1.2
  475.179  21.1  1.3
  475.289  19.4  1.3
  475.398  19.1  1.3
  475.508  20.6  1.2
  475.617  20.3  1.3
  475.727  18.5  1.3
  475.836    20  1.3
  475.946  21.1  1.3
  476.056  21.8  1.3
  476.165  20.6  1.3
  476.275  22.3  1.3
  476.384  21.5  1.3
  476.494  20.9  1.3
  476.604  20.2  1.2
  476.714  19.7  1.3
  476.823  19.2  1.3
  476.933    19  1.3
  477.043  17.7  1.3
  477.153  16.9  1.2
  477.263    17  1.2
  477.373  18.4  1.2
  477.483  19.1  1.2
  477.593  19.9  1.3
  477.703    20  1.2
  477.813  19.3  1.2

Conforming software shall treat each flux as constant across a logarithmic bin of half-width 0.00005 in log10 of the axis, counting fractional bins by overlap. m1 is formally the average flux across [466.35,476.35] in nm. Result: 19.2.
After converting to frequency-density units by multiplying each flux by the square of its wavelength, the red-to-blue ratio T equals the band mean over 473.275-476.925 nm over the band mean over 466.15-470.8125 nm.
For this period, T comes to 1.1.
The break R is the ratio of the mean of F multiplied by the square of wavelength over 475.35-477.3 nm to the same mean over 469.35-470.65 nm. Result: 1.10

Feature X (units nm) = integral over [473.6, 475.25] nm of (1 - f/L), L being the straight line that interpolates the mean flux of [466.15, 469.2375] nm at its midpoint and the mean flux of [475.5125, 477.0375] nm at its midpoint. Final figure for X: 0.04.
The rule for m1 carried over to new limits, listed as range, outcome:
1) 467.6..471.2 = 18.5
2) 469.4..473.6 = 19.1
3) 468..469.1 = 18.4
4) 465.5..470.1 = 18.4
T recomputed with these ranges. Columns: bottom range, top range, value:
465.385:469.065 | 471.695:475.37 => 1.07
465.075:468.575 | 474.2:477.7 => 1.09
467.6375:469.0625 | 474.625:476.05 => 1.08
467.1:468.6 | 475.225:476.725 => 1.11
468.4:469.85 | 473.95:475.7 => 1.12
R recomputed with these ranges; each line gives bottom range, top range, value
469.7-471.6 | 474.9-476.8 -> 1.08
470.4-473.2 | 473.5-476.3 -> 1.04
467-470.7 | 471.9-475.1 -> 1.08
